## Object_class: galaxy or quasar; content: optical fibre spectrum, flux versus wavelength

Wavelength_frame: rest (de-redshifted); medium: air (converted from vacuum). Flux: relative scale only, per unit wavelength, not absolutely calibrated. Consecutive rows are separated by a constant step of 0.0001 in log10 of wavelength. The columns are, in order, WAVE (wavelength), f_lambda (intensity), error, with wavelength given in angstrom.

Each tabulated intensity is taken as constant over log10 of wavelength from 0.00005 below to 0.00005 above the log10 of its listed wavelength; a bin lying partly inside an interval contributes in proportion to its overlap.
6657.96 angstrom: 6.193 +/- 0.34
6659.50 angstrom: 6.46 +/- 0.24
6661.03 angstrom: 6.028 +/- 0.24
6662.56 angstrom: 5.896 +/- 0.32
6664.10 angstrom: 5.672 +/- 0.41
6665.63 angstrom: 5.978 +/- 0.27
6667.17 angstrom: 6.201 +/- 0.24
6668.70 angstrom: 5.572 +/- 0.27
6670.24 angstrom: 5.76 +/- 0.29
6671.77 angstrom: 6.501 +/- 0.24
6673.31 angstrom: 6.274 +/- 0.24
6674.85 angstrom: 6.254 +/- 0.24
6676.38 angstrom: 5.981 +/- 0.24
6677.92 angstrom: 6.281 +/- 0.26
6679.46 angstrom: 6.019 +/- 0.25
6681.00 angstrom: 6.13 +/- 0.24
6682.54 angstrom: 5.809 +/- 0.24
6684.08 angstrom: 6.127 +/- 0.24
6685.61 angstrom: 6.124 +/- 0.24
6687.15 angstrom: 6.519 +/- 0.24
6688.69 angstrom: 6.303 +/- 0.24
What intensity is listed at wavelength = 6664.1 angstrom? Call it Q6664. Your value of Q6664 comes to 5.672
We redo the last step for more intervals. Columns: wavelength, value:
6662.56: 5.896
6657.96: 6.193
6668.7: 5.572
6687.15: 6.519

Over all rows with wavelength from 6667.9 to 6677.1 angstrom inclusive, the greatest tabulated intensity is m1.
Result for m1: 6.501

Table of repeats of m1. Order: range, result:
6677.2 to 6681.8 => 6.281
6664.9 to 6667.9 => 6.201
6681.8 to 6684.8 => 6.127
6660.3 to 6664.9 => 6.028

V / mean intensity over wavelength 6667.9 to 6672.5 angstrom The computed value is 5.95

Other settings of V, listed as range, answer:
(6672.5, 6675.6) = 6.25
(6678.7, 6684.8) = 6.02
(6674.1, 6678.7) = 6.17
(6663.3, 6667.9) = 5.94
